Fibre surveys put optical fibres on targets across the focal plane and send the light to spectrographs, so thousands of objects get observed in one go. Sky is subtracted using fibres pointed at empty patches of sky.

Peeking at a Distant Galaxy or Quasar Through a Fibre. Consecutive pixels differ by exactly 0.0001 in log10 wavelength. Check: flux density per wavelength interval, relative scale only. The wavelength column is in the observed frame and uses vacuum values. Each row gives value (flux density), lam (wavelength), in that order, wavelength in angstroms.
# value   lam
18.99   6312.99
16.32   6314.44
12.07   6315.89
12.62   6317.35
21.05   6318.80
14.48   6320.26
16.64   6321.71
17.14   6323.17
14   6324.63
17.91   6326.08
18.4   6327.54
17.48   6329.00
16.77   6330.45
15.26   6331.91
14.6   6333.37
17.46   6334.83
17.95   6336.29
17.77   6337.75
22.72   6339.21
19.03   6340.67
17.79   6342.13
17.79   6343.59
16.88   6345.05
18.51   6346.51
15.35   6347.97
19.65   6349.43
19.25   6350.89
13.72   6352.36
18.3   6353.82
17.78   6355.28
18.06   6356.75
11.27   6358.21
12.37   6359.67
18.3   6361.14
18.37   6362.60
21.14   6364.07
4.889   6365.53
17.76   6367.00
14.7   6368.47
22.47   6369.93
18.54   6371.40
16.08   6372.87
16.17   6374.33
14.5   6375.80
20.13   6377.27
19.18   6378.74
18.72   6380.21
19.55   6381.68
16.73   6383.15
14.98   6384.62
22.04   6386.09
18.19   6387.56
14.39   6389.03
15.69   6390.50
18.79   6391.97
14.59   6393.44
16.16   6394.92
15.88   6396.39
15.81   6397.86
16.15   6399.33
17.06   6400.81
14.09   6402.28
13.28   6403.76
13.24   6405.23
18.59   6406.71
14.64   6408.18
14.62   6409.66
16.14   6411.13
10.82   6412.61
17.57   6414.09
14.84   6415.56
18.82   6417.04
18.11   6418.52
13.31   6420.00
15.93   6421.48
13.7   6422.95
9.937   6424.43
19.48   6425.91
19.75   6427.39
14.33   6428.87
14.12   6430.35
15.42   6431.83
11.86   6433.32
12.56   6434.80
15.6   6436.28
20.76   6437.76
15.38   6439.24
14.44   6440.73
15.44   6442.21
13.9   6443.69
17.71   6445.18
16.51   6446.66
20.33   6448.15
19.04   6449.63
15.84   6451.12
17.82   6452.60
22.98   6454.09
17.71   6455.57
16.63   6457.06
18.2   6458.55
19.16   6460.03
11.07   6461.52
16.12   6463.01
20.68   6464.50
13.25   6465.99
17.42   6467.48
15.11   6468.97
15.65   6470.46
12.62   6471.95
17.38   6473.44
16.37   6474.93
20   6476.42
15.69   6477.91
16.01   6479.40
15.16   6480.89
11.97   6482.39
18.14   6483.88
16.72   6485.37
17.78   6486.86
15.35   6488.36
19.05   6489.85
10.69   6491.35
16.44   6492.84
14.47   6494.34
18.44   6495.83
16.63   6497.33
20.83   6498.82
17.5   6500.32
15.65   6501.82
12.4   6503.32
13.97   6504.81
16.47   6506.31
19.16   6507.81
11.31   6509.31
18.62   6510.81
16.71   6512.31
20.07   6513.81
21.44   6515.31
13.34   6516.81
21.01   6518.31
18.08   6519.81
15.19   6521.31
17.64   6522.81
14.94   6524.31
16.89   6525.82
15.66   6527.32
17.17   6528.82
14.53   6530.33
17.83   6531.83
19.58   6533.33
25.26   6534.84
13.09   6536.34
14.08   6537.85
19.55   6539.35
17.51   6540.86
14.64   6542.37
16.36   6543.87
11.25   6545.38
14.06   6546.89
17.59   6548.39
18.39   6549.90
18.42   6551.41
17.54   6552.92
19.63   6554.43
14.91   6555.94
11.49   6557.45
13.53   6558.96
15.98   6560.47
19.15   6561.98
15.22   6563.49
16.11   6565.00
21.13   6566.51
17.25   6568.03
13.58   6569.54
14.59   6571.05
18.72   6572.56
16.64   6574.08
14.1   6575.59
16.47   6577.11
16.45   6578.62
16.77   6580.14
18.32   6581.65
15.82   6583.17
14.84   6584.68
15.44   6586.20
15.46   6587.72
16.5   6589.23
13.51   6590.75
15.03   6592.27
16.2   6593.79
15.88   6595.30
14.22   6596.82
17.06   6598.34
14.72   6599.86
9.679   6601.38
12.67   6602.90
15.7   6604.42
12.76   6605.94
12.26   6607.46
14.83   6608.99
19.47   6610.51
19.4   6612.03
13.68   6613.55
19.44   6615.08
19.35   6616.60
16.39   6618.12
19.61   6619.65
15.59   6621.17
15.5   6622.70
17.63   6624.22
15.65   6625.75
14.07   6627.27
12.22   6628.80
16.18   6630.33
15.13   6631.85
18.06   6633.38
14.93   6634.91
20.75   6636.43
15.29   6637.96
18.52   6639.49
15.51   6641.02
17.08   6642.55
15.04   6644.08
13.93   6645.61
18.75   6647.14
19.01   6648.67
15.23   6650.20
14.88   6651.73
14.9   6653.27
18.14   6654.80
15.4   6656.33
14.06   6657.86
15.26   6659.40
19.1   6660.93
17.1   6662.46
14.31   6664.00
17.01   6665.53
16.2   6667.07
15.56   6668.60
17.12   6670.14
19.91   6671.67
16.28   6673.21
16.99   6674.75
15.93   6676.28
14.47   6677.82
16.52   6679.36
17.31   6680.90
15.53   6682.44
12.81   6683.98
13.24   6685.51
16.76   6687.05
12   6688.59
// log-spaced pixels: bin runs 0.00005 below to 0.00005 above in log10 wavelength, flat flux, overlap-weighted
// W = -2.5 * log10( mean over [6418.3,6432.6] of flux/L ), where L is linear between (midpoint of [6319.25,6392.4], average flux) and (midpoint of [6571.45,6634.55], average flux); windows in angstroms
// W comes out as 0.10 mag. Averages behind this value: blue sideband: 17.1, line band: 15.3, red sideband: 15.8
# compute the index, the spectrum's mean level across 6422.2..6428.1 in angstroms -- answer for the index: 15.7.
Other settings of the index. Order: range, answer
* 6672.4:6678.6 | 15.9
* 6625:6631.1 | 14.5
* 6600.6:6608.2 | 12.6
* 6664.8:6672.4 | 17.2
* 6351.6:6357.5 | 16.9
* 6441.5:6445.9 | 15.7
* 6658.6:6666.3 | 16.5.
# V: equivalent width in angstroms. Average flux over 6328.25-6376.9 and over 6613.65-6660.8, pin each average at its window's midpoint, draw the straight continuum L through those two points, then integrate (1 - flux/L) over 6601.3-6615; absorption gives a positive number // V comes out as 1.21 angstroms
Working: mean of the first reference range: 17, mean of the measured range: 15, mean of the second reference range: 16.4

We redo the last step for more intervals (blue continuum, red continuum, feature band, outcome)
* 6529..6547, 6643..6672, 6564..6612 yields 2.5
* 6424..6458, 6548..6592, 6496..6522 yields -1.0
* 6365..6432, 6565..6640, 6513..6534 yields -1.7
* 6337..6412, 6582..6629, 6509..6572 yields -3.2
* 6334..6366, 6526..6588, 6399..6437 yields 3.9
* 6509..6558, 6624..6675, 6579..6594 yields 0.7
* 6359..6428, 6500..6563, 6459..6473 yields 0.6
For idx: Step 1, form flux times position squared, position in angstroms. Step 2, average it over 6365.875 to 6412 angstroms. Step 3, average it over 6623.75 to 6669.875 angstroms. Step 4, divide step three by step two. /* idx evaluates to 1.05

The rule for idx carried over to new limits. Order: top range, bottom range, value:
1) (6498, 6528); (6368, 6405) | 1.04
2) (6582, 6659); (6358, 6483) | 1.04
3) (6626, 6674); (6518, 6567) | 1.01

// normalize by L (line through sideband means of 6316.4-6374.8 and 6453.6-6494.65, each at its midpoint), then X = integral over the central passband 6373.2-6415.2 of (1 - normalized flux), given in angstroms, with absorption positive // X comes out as 0.9 angstroms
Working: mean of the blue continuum 16.9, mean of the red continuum 16.3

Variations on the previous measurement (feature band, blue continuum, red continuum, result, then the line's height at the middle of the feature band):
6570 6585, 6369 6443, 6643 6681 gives 0.01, 16.3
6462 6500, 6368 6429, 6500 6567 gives 0.58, 16.6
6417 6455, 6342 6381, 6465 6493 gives 0.04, 16.3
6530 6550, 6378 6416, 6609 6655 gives -0.28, 16.5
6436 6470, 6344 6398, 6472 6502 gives -0.89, 16.6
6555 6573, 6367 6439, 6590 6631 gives -0.34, 15.7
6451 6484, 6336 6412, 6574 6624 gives -0.33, 16.4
